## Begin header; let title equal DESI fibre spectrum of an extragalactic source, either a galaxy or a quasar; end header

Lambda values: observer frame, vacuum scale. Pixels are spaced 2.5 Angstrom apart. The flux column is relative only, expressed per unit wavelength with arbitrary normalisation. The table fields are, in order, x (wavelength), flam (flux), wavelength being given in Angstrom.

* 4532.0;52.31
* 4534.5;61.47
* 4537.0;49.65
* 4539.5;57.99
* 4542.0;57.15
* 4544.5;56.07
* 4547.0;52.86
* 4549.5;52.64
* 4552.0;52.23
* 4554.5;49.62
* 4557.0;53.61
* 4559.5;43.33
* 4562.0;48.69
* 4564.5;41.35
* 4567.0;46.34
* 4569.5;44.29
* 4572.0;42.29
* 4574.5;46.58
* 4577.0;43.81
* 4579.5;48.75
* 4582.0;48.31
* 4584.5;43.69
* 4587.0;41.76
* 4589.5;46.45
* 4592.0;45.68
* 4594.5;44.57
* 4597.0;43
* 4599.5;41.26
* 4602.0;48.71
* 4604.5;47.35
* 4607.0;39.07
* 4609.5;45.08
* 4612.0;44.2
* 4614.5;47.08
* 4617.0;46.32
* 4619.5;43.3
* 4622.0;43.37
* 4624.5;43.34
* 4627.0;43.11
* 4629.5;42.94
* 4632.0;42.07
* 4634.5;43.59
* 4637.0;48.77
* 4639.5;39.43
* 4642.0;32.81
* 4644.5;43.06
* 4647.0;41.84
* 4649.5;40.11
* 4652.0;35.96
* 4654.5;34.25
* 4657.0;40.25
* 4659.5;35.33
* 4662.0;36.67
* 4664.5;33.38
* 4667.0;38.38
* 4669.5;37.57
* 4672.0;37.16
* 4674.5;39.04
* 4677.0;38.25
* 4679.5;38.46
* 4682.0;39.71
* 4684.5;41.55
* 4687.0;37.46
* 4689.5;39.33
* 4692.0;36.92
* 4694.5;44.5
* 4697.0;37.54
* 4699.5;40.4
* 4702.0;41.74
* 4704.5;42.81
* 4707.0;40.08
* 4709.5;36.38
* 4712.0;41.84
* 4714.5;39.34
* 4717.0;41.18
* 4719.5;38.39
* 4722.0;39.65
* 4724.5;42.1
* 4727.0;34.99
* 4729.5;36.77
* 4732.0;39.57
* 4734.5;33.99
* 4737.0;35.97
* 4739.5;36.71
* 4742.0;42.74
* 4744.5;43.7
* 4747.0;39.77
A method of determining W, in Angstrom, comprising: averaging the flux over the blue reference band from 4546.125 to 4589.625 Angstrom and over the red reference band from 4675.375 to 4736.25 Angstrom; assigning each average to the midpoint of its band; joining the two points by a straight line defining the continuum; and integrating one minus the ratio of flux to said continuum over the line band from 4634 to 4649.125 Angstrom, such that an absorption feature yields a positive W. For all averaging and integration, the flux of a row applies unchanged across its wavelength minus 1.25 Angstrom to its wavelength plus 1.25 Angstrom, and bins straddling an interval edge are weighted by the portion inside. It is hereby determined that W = 0.52 Angstrom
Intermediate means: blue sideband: 47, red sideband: 39.3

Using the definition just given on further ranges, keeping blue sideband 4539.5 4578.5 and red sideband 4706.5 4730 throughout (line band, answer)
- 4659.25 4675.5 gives 2.1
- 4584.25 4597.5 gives 0.8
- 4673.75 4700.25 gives 1.1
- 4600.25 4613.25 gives 0.4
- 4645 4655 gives 1.1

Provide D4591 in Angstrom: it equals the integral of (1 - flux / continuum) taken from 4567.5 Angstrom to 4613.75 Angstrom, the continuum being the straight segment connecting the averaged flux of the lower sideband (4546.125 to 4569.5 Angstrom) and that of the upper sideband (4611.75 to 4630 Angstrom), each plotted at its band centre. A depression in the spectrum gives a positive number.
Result 1.6 Angstrom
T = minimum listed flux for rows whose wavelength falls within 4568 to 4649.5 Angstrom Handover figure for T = 32.81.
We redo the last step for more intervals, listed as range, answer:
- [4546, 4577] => 41.35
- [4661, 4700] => 33.38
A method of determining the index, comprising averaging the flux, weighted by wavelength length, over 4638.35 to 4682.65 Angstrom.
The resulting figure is 37.8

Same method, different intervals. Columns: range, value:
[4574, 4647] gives 44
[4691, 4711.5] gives 40.2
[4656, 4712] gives 38.8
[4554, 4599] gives 45.5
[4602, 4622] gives 44.8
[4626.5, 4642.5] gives 42.2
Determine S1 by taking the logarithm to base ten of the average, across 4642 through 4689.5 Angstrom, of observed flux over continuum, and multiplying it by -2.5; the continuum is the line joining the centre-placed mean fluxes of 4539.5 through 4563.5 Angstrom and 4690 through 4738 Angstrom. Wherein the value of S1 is 0.13 mag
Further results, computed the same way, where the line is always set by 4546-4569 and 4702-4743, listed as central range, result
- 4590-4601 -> 0.06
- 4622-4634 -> 0.04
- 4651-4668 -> 0.18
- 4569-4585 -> 0.05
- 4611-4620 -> 0.00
